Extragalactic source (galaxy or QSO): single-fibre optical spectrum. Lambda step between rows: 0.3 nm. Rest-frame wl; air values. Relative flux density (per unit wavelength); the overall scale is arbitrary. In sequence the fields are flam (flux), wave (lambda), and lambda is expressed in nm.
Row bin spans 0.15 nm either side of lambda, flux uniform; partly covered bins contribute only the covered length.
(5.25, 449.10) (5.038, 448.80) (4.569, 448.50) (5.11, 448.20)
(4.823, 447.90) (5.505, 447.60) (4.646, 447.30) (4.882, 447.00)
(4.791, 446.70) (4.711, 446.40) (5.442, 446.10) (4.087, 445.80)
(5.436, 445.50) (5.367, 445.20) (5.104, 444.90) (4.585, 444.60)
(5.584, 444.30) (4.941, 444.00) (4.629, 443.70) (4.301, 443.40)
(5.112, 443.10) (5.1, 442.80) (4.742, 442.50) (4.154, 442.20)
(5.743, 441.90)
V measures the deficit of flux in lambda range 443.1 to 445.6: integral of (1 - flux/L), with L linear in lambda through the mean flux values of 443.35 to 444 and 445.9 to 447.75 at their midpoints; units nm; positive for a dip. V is -0.17 nm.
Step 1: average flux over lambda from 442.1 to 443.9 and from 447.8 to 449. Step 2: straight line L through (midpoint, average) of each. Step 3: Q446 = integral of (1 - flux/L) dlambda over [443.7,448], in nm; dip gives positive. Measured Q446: -0.16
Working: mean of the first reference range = 4.69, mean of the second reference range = 4.9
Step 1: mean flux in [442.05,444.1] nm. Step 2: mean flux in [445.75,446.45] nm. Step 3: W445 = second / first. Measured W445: 1.03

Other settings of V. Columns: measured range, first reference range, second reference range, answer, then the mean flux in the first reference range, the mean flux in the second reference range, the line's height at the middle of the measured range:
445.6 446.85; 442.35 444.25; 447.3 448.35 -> 0.05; 4.85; 5.07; 4.99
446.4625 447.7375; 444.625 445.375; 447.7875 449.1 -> 0.02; 5.13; 4.93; 5.01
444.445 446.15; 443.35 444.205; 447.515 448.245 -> -0.04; 4.72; 5.12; 4.87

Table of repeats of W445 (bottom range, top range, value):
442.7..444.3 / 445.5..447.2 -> 0.99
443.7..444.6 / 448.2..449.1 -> 0.98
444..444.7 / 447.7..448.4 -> 0.98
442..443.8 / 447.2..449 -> 1.06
